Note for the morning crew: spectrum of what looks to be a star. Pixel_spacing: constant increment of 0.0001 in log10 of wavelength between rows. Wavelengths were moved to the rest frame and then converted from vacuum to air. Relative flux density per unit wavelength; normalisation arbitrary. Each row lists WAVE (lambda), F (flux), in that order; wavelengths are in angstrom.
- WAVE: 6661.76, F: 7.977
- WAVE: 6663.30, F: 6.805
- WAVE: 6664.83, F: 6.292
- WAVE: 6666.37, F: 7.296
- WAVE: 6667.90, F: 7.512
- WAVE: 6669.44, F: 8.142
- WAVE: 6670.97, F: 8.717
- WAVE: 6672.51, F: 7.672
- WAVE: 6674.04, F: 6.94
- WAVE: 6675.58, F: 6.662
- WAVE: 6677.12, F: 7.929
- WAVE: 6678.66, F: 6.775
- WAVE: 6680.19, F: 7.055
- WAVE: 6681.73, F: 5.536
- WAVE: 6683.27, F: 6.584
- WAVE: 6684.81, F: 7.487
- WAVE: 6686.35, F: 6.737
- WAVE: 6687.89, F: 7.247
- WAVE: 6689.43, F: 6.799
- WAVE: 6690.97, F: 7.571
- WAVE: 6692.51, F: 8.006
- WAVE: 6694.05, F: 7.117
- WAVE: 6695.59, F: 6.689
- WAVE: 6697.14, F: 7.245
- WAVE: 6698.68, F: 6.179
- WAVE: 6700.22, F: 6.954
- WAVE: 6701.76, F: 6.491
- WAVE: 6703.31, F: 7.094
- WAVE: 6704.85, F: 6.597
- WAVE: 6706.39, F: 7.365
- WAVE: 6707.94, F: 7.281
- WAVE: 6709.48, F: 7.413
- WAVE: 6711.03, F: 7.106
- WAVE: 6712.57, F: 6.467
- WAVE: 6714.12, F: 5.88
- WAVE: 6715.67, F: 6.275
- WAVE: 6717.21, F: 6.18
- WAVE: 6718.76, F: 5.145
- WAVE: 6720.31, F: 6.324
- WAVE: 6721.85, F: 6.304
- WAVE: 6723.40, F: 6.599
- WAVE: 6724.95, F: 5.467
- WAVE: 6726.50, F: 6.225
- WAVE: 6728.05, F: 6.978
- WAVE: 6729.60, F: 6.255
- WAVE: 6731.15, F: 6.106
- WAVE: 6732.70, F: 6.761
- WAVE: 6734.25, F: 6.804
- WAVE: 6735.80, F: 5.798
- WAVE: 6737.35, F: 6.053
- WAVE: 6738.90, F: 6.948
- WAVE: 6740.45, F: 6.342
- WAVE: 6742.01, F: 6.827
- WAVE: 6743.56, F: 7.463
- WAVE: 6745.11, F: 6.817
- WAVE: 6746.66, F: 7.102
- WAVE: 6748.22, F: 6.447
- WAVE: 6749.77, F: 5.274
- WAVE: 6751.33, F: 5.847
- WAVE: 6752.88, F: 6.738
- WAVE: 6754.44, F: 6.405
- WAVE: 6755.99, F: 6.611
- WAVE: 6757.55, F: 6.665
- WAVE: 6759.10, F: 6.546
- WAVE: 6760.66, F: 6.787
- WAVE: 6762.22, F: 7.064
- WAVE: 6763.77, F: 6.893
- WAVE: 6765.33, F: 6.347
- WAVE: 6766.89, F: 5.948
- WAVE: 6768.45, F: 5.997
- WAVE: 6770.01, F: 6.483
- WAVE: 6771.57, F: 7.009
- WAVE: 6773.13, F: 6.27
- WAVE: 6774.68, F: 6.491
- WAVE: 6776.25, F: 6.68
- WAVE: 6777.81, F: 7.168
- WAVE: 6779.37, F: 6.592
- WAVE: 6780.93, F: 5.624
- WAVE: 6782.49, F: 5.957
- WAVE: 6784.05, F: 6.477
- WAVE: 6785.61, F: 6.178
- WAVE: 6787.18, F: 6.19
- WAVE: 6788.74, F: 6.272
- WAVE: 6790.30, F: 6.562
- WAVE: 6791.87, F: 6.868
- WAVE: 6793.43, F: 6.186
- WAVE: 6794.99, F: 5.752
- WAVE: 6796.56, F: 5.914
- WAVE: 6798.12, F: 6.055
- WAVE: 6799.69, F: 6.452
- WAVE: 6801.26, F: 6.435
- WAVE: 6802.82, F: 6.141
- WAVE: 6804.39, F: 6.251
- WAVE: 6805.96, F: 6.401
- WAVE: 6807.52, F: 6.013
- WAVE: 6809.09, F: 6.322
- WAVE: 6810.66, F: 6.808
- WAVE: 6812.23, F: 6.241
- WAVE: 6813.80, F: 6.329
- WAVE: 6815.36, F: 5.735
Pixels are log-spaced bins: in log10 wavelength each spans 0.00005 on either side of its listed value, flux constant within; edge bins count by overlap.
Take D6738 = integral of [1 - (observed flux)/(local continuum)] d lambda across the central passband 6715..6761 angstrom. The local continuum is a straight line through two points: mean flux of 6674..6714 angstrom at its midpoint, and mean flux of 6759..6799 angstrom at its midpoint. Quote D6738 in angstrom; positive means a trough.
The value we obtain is 1.8 angstrom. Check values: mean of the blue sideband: 6.96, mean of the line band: 6.4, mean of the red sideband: 6.39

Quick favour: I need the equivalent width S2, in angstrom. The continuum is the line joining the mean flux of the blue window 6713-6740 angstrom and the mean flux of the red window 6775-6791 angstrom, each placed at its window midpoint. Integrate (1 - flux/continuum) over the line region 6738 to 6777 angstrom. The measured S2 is -1.5 angstrom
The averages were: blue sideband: 6.25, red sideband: 6.37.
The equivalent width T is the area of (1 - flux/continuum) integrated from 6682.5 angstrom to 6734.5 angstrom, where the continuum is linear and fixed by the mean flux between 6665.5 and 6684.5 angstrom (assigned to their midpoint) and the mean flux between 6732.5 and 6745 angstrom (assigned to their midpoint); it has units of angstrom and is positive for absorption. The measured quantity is 1.7 angstrom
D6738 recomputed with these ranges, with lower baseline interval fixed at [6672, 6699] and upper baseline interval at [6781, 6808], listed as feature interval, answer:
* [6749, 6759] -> 0.4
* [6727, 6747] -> 0.1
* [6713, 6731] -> 1.6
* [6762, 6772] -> -0.1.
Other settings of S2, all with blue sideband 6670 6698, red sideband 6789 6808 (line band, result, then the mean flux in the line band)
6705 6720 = 0.8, 6.56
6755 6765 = -0.3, 6.74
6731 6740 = 0.4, 6.43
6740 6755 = 0.3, 6.53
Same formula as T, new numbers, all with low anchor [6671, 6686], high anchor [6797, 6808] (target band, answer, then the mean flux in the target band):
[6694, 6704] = 0.16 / 6.8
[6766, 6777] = 0.06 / 6.41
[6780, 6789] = 0.35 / 6.12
